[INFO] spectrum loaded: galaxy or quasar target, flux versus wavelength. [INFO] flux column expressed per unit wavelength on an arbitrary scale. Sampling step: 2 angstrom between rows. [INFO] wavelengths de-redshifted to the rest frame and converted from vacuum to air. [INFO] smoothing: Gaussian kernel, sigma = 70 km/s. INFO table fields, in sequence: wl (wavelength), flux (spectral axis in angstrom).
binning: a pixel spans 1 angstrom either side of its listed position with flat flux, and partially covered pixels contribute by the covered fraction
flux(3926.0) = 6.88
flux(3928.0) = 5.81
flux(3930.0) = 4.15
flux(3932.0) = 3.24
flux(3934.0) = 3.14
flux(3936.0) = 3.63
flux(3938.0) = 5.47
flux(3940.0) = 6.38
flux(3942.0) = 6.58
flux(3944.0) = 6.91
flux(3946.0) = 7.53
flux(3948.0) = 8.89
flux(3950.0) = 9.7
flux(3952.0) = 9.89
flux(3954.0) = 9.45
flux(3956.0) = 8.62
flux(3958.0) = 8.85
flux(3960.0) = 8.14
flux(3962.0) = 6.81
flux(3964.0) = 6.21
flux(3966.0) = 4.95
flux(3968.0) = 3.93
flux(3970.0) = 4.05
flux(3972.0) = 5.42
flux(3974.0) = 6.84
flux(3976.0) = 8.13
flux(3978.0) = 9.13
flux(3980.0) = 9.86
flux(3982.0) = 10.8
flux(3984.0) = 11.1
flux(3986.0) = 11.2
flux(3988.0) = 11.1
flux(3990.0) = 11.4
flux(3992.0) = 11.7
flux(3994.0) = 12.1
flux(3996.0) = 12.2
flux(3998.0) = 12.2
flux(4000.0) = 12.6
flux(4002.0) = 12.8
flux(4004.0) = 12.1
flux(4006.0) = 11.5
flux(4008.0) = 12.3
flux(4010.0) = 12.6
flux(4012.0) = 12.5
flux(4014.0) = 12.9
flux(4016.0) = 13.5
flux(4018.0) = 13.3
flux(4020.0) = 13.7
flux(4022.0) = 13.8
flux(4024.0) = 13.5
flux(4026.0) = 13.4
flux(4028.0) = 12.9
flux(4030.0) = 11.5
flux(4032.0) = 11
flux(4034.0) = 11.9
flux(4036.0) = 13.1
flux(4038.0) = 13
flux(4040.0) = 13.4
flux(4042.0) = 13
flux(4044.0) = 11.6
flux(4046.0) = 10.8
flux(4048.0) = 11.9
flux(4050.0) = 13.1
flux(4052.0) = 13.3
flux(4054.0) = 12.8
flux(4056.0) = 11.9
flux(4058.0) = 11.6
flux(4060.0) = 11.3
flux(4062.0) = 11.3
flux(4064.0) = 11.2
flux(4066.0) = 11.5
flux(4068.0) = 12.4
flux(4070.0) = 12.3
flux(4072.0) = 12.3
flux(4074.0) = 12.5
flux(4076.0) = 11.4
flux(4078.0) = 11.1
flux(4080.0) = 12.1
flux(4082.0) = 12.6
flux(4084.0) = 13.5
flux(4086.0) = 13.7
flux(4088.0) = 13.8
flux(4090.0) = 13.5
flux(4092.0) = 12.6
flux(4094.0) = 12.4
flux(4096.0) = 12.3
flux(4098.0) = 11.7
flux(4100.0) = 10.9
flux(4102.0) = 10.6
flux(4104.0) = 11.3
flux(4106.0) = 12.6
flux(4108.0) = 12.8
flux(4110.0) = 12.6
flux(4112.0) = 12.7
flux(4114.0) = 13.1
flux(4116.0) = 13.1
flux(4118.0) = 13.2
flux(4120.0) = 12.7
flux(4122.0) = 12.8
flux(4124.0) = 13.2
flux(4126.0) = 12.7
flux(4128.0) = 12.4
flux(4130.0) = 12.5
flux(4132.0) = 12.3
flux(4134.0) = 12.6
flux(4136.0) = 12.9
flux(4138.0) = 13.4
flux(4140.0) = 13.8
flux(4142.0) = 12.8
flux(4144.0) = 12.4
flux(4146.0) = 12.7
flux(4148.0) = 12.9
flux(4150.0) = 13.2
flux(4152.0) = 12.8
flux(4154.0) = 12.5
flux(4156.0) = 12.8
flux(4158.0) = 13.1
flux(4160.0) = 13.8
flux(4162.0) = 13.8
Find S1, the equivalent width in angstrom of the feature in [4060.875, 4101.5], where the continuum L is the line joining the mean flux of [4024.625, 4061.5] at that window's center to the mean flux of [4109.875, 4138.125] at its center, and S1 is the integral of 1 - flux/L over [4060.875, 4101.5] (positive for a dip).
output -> 1.0 angstrom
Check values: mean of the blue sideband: 12.3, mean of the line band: 12.2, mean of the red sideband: 12.8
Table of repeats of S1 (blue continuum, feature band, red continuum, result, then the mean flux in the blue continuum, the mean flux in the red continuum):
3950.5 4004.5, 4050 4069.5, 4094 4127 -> -1.4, 9.3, 12.4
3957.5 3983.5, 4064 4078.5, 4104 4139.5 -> -1.3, 7.21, 12.8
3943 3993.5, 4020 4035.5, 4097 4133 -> -4.0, 8.46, 12.4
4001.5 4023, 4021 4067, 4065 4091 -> 1.4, 12.8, 12.5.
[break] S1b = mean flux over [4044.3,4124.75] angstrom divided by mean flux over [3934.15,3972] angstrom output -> 1.79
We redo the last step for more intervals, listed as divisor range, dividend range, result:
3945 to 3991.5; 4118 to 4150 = 1.53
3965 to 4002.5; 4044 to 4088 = 1.28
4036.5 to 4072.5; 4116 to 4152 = 1.06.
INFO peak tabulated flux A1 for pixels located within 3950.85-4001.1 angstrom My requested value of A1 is 12.6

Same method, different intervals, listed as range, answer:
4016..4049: 13.8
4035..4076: 13.4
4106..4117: 13.1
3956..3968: 8.85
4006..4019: 13.5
